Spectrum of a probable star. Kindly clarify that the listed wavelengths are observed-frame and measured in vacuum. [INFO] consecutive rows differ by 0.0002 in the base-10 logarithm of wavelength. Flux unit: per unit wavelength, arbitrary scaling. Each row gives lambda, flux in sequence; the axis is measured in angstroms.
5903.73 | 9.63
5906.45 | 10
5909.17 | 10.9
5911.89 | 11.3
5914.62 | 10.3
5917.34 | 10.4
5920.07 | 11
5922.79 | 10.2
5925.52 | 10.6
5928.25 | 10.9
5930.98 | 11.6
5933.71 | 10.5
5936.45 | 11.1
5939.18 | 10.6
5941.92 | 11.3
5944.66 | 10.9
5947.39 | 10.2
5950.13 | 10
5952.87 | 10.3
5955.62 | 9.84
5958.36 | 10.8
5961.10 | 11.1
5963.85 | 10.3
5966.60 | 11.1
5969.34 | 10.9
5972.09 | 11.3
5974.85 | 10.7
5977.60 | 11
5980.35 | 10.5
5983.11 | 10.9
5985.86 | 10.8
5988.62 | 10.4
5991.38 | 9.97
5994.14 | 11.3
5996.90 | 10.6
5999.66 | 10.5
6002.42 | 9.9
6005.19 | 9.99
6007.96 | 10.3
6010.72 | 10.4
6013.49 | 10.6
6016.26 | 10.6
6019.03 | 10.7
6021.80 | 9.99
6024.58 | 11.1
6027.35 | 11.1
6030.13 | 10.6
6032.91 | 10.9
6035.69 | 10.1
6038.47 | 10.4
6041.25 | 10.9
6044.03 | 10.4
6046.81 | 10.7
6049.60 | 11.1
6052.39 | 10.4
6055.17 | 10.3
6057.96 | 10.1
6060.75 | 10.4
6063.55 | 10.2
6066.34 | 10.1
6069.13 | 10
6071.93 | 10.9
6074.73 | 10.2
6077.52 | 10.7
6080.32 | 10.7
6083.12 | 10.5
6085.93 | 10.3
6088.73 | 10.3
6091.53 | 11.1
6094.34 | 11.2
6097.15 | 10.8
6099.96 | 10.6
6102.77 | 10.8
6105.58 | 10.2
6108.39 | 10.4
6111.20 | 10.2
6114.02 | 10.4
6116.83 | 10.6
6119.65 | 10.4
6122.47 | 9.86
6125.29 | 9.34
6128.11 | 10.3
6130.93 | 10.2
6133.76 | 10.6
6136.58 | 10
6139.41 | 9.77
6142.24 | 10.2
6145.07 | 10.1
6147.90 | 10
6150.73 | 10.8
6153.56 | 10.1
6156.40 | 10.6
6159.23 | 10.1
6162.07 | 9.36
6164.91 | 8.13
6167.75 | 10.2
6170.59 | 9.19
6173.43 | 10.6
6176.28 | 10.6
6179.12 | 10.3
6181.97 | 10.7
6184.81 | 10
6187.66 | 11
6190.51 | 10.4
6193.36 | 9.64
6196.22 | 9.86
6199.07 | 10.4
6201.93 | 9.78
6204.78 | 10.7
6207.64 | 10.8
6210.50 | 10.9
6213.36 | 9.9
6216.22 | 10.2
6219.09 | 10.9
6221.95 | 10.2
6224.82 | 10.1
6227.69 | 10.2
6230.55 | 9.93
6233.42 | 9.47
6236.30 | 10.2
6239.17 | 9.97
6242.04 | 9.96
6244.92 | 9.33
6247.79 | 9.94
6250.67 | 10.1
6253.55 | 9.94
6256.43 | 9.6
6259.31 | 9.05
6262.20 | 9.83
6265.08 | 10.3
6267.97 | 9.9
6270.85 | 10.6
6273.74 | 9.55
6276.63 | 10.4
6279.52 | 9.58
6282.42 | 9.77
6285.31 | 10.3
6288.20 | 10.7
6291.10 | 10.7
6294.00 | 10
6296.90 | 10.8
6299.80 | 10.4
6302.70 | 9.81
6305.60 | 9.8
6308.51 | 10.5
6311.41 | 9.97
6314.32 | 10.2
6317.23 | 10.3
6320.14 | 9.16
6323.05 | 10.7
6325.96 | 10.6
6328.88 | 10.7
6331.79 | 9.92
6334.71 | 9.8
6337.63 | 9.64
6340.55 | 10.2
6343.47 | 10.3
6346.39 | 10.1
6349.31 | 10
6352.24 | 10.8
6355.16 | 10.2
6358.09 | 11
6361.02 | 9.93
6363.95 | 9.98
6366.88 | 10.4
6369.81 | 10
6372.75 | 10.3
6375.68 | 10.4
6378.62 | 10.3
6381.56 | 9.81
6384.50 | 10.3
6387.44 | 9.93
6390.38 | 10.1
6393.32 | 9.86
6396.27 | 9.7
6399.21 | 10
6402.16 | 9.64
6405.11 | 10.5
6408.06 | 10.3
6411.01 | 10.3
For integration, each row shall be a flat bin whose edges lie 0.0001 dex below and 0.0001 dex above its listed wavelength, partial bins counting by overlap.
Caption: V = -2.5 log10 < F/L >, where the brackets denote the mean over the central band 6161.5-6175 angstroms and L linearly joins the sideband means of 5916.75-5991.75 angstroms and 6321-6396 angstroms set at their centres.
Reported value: 0.10 mag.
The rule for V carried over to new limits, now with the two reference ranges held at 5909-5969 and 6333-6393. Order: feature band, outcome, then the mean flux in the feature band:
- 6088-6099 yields -0.037 mag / 10.9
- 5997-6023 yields 0.026 mag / 10.3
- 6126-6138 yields 0.024 mag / 10.2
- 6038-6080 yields 0.008 mag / 10.5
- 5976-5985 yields -0.017 mag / 10.8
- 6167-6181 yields 0.022 mag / 10.2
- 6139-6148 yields 0.042 mag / 10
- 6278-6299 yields -0.001 mag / 10.3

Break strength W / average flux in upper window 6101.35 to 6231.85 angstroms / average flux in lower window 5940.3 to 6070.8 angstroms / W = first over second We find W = 1.0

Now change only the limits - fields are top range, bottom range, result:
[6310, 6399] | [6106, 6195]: 1.00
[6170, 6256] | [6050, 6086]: 0.98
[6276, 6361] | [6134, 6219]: 1.00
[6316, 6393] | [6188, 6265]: 1.01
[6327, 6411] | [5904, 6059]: 0.96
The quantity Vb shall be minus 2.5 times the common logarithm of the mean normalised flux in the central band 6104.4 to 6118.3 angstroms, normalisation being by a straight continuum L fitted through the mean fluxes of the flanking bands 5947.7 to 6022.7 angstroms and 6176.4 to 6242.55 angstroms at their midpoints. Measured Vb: 0.00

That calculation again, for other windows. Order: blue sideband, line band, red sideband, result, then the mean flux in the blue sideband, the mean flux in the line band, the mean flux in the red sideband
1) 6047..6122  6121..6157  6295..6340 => 0.03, 10.5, 10.1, 10.2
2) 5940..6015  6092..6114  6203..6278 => -0.03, 10.6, 10.6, 10.1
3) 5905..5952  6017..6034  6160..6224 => -0.02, 10.7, 10.7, 10.2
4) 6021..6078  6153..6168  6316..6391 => 0.08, 10.5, 9.69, 10.2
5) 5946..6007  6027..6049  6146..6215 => -0.02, 10.6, 10.6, 10.2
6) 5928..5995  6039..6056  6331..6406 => 0.00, 10.7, 10.6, 10.1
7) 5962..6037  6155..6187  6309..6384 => 0.04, 10.6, 10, 10.2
